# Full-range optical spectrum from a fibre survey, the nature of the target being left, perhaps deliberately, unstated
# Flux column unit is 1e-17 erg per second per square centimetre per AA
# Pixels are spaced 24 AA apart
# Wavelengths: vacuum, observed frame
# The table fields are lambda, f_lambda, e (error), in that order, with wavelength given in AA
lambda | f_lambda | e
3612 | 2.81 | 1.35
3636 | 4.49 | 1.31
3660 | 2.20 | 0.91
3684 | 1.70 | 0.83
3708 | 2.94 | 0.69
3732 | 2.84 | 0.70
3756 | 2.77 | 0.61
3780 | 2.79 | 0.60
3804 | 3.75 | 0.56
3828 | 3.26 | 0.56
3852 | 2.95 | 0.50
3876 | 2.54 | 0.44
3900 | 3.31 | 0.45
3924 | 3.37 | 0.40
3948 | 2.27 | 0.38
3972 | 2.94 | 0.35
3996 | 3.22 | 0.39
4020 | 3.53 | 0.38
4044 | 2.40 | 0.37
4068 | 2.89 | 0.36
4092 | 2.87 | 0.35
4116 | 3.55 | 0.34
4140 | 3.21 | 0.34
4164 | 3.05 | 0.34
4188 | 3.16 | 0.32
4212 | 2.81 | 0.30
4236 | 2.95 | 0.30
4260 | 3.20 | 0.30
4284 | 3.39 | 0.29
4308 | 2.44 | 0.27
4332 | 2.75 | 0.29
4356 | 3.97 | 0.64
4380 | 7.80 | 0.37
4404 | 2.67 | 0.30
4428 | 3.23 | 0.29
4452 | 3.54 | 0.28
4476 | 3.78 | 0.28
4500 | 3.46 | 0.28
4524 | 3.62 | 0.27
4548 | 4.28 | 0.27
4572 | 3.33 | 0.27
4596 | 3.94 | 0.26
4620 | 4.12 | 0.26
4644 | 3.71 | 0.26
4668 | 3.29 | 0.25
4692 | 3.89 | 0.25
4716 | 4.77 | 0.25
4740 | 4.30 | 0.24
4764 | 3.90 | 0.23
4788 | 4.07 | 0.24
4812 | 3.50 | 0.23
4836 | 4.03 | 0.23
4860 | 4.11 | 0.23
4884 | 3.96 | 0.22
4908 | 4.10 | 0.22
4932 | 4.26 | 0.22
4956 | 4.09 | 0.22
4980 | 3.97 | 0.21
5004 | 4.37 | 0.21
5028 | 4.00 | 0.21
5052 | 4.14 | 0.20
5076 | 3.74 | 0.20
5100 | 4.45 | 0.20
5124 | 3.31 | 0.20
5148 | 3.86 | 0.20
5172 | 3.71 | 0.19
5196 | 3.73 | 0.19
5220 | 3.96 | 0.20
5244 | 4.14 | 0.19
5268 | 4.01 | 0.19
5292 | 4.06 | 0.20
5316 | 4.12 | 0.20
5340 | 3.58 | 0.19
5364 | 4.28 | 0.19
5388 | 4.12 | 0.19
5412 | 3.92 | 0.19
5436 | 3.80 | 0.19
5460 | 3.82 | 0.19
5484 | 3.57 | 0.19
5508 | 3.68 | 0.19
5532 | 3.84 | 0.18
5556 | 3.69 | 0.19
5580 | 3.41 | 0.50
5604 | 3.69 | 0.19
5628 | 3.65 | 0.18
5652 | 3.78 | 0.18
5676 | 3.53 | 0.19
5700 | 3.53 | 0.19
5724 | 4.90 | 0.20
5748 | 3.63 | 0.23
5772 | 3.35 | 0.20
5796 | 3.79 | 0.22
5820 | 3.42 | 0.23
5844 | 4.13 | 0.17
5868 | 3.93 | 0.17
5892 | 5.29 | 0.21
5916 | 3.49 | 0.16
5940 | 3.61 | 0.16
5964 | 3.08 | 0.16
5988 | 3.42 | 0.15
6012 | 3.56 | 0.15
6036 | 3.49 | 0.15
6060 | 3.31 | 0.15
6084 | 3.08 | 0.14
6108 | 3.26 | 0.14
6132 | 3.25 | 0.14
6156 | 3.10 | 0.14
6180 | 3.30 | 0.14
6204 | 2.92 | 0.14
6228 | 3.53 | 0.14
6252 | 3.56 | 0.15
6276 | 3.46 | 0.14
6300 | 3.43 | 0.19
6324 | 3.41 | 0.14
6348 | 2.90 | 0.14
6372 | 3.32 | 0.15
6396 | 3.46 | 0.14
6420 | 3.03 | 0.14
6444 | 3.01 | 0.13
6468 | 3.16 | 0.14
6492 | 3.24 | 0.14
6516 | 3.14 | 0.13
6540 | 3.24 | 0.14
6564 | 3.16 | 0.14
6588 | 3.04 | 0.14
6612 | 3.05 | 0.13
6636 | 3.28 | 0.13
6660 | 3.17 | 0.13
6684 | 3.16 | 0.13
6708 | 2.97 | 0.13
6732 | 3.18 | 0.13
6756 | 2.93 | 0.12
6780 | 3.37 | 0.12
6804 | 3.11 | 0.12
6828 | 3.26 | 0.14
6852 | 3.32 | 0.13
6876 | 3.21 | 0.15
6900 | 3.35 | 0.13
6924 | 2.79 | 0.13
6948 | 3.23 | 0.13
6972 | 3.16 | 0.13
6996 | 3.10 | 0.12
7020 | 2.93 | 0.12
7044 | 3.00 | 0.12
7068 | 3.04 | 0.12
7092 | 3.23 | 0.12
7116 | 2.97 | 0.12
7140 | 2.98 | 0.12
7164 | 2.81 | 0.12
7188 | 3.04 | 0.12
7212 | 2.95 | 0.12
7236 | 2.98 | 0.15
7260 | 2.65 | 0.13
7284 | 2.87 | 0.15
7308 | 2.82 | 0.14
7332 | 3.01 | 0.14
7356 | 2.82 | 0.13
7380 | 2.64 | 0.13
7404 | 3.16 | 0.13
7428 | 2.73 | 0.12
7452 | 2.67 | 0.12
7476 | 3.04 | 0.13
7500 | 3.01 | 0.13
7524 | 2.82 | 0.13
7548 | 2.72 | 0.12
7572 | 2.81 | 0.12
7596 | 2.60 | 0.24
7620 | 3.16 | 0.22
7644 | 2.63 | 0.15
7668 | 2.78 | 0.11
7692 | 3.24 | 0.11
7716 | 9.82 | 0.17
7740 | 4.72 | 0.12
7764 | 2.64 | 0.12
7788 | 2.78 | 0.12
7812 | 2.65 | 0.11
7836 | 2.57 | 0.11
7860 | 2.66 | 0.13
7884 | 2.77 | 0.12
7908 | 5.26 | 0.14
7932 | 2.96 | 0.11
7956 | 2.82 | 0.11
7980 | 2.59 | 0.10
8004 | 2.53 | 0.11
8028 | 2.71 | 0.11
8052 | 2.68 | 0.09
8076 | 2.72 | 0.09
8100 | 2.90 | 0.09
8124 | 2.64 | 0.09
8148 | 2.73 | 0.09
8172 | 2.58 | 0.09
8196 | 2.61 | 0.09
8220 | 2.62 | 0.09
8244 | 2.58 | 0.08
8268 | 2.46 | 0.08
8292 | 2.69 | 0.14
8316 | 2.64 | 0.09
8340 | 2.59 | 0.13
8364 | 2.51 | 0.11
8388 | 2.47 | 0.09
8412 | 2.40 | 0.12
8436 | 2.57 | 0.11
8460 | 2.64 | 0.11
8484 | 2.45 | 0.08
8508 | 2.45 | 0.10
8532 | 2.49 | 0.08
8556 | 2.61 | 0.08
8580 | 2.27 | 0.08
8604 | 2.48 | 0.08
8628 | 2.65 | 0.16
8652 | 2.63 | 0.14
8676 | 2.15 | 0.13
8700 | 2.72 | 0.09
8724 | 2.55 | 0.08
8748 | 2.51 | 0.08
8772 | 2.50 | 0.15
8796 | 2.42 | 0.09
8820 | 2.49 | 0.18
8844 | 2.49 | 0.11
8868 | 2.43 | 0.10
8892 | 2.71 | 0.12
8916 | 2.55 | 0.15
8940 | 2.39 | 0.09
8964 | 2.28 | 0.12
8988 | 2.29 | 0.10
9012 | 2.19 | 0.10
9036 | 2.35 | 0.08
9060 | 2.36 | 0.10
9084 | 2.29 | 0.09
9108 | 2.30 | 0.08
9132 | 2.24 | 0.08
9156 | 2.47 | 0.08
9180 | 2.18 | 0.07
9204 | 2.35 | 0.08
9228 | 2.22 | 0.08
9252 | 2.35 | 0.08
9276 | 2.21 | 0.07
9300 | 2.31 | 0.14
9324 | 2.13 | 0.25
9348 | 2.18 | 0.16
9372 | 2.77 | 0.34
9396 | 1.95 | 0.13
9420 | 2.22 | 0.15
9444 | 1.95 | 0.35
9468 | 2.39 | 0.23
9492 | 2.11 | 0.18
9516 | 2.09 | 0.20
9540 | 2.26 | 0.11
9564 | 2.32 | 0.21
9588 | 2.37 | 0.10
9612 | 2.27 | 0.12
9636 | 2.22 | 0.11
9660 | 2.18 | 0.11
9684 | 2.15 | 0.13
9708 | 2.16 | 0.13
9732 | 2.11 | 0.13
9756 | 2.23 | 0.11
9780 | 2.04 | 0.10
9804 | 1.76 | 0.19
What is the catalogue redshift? 0.176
